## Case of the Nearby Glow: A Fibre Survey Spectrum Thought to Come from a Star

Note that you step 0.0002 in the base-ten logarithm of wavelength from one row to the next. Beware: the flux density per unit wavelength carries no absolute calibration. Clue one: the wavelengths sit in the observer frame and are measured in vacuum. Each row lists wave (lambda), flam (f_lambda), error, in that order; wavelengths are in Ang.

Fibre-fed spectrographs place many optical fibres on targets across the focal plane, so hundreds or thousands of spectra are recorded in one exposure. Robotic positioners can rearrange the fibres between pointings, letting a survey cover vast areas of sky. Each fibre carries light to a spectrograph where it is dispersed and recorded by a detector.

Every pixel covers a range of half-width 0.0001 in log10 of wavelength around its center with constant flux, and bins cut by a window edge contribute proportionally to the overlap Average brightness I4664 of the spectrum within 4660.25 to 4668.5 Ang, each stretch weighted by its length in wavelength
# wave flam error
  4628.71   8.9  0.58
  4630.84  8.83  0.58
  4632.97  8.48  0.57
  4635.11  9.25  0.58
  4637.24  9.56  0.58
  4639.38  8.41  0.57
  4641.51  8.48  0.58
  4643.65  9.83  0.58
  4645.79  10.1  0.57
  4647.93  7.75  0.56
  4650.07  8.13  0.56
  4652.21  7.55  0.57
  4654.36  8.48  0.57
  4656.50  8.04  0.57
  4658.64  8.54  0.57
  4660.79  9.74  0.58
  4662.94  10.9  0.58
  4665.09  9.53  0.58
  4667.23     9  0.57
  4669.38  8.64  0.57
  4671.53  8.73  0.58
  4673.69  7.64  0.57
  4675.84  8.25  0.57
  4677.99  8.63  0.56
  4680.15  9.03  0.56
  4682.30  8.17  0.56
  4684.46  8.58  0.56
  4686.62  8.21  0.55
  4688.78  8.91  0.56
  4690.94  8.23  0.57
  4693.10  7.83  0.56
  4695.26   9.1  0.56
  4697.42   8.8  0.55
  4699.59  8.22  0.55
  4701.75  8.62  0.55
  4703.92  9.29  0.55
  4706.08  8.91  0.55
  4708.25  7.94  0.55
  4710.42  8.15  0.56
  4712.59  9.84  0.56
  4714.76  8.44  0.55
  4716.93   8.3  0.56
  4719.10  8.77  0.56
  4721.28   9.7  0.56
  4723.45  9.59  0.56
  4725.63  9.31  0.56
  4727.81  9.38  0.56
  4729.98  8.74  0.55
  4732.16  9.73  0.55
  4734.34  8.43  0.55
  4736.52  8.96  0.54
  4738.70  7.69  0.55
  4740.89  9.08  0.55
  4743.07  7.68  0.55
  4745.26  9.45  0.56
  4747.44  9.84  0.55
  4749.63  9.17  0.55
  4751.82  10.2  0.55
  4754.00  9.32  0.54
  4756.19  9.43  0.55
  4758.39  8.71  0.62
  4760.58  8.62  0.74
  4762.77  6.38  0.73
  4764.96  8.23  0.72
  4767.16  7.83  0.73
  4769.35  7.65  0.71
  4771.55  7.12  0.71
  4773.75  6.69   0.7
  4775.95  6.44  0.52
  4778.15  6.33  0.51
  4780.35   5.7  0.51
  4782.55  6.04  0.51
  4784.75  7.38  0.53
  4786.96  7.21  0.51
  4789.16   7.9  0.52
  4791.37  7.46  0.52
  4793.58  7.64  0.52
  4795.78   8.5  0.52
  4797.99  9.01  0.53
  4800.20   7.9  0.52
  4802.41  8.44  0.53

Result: 9.77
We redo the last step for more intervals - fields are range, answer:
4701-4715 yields 8.76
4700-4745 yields 8.83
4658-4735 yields 8.83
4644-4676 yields 8.77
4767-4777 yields 7.08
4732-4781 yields 8.19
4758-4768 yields 7.91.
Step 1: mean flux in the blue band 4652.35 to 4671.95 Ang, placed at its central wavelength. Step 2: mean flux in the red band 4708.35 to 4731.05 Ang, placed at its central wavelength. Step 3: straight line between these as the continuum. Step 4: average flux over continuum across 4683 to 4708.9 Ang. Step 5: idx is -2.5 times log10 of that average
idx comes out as 0.05 mag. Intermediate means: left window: 9.01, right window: 8.98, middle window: 8.56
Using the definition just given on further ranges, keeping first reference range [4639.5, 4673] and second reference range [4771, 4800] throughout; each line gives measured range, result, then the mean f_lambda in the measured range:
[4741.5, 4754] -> -0.20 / 9.27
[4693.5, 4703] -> -0.04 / 8.63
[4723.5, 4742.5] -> -0.13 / 8.92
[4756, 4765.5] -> -0.09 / 8.17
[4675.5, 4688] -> 0.01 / 8.5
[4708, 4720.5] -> -0.07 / 8.64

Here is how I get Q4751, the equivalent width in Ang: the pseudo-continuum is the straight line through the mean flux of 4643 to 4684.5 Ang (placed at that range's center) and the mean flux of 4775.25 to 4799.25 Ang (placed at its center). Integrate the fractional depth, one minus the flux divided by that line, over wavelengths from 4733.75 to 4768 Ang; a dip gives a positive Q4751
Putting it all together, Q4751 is -4.4 Ang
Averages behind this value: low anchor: 8.76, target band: 8.7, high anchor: 7.26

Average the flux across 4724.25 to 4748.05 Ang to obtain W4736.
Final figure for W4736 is 8.92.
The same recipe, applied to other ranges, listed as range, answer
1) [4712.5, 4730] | 9.1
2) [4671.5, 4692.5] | 8.41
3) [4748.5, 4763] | 8.98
